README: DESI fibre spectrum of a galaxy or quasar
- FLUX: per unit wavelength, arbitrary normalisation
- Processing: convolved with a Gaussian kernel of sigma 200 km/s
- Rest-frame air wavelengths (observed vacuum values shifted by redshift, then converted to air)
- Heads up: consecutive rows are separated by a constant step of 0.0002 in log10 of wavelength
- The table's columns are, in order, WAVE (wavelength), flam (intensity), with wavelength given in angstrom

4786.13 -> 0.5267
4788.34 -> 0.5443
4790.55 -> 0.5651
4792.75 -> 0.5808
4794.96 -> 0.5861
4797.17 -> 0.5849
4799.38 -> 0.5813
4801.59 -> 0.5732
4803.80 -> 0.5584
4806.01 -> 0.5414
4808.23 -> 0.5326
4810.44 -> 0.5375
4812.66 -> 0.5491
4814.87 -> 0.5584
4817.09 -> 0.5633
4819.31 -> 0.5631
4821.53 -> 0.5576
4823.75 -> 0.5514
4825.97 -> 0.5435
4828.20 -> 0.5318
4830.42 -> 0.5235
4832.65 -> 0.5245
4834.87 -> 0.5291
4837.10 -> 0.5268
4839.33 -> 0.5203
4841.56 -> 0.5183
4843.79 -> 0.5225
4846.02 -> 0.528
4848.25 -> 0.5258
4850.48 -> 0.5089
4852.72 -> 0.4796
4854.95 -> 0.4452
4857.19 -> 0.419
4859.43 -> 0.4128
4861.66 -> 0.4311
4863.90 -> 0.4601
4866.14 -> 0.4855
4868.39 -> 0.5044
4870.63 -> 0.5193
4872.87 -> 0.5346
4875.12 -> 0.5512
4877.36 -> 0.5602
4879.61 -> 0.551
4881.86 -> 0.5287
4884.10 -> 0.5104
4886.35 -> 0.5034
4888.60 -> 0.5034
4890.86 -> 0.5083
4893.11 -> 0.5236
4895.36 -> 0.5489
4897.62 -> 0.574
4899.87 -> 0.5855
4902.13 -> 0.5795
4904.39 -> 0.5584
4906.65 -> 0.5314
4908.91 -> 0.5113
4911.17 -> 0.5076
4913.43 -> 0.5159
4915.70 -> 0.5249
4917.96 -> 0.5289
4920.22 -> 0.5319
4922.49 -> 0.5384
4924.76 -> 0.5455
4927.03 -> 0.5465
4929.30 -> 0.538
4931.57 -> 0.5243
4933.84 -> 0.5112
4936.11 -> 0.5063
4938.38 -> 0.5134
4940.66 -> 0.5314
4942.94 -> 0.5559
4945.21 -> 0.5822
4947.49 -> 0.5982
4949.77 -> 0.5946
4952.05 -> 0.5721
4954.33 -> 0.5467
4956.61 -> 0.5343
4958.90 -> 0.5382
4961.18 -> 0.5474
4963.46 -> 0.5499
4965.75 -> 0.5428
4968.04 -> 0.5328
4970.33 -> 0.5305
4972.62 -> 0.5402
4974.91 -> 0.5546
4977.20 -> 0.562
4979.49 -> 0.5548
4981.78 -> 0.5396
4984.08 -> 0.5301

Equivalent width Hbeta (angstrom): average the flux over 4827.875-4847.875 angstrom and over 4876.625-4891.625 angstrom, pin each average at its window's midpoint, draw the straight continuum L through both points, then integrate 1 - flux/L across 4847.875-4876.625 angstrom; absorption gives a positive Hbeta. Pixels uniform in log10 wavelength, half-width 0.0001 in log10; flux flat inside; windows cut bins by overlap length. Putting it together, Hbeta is 2.2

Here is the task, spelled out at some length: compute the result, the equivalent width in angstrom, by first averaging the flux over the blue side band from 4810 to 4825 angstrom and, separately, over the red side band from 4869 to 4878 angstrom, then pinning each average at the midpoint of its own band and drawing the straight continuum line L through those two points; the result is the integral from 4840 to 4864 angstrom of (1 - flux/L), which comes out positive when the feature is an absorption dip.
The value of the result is 2.9 angstrom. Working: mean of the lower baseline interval 0.555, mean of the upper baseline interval 0.539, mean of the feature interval 0.479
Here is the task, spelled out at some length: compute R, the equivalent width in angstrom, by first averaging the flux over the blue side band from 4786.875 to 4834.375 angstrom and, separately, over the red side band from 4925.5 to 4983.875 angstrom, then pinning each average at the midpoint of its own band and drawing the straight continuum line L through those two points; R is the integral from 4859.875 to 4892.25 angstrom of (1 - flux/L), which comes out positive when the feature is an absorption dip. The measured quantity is 2.4 angstrom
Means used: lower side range 0.554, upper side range 0.546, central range 0.509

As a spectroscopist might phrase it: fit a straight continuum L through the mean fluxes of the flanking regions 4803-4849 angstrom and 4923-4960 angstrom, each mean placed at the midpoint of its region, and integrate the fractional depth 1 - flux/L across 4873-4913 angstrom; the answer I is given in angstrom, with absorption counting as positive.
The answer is 0.4 angstrom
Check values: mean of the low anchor 0.538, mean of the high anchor 0.546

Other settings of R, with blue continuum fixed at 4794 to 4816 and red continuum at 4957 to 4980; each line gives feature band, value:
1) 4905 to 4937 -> 1.3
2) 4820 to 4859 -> 3.0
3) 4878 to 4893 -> 0.9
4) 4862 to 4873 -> 1.2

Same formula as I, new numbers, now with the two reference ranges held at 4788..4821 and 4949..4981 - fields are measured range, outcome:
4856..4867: 2.30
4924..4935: 0.39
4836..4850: 0.90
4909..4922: 0.74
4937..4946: 0.13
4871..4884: 0.36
